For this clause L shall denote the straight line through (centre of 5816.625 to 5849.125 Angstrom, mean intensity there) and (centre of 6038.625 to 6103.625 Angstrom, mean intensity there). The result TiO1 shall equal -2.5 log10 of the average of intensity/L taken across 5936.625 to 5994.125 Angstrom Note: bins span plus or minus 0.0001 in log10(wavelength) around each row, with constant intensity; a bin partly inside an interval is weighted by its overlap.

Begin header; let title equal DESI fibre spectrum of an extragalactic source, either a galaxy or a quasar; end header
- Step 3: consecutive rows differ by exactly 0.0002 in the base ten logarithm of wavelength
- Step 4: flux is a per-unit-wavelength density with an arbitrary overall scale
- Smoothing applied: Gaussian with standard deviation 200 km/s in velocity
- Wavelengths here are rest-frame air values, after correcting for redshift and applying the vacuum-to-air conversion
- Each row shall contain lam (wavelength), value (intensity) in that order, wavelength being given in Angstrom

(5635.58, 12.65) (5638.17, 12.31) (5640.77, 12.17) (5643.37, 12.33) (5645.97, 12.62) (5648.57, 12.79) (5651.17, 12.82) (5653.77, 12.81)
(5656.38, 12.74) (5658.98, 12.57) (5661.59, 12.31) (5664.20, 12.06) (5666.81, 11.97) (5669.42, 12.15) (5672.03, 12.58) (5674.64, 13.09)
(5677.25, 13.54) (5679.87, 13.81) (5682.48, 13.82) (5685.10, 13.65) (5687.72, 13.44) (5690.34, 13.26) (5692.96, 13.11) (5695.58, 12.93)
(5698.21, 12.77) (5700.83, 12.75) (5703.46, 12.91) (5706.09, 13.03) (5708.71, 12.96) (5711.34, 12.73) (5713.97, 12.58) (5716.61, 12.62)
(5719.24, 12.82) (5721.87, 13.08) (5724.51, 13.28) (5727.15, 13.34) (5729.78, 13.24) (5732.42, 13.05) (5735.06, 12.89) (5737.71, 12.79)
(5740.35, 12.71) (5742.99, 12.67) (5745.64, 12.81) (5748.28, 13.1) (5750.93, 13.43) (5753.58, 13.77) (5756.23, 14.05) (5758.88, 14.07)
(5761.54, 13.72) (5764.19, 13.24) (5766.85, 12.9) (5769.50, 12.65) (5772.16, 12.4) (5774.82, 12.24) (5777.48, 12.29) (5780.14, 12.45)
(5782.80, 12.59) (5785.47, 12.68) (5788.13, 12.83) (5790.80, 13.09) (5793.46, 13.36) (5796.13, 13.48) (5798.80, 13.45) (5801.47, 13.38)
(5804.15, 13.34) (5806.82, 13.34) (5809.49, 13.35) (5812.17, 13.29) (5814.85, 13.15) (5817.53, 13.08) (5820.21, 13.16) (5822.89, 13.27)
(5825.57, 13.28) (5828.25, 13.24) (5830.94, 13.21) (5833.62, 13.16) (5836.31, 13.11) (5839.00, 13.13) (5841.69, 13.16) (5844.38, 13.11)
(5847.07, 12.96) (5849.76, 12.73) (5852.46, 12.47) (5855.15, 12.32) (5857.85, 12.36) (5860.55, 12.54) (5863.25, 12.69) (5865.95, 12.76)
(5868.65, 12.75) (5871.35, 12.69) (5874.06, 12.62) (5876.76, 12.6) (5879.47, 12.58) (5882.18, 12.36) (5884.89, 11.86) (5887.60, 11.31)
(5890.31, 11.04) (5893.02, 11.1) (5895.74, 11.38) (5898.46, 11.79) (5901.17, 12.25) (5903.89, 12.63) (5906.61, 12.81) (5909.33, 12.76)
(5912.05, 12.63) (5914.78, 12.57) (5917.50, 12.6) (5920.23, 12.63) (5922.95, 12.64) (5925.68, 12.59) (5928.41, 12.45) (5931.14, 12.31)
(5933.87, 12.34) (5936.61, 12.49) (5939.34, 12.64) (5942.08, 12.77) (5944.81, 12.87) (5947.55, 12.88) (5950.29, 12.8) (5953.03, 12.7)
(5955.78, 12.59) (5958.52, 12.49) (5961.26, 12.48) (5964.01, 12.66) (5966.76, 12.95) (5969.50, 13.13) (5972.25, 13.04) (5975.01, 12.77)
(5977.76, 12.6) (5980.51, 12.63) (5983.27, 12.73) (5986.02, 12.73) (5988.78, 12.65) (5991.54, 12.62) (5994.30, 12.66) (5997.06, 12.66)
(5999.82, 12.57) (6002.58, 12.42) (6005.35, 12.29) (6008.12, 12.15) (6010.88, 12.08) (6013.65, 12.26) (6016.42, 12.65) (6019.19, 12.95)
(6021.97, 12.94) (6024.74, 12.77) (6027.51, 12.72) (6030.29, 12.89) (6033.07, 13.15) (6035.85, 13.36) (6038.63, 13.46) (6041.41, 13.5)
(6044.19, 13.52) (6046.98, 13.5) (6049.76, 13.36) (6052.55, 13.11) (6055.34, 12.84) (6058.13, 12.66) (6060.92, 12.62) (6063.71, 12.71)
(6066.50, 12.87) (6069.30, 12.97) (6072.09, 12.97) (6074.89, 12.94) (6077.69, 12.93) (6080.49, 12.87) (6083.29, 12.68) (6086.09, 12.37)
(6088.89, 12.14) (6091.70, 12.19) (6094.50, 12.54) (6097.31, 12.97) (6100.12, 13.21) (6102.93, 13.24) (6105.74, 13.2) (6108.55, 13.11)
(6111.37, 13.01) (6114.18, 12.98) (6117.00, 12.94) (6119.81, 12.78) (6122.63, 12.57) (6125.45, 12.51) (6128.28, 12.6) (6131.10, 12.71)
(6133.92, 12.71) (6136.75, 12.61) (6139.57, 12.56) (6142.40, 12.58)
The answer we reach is 0.02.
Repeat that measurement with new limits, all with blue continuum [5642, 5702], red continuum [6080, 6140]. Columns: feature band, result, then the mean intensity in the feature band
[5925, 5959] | 0.016 mag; 12.6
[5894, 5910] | 0.051 mag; 12.2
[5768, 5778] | 0.037 mag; 12.4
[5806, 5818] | -0.035 mag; 13.2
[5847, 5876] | 0.017 mag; 12.6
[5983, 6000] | 0.010 mag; 12.7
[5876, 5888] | 0.055 mag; 12.2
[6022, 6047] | -0.034 mag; 13.2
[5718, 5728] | -0.022 mag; 13.1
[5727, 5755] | -0.018 mag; 13.1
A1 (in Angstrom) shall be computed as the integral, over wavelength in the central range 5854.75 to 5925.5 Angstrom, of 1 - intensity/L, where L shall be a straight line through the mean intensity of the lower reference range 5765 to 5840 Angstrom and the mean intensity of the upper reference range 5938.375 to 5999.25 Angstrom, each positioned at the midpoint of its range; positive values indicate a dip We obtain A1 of 3.0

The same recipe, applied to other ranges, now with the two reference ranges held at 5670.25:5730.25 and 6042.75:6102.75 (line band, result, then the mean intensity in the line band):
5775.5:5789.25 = 0.5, 12.6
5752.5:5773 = -0.5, 13.4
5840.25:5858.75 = 0.4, 12.7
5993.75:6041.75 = 0.6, 12.7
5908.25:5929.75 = 0.6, 12.6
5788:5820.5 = -0.6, 13.3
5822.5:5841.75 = -0.3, 13.2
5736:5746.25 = 0.3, 12.7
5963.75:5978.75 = 0.1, 12.9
